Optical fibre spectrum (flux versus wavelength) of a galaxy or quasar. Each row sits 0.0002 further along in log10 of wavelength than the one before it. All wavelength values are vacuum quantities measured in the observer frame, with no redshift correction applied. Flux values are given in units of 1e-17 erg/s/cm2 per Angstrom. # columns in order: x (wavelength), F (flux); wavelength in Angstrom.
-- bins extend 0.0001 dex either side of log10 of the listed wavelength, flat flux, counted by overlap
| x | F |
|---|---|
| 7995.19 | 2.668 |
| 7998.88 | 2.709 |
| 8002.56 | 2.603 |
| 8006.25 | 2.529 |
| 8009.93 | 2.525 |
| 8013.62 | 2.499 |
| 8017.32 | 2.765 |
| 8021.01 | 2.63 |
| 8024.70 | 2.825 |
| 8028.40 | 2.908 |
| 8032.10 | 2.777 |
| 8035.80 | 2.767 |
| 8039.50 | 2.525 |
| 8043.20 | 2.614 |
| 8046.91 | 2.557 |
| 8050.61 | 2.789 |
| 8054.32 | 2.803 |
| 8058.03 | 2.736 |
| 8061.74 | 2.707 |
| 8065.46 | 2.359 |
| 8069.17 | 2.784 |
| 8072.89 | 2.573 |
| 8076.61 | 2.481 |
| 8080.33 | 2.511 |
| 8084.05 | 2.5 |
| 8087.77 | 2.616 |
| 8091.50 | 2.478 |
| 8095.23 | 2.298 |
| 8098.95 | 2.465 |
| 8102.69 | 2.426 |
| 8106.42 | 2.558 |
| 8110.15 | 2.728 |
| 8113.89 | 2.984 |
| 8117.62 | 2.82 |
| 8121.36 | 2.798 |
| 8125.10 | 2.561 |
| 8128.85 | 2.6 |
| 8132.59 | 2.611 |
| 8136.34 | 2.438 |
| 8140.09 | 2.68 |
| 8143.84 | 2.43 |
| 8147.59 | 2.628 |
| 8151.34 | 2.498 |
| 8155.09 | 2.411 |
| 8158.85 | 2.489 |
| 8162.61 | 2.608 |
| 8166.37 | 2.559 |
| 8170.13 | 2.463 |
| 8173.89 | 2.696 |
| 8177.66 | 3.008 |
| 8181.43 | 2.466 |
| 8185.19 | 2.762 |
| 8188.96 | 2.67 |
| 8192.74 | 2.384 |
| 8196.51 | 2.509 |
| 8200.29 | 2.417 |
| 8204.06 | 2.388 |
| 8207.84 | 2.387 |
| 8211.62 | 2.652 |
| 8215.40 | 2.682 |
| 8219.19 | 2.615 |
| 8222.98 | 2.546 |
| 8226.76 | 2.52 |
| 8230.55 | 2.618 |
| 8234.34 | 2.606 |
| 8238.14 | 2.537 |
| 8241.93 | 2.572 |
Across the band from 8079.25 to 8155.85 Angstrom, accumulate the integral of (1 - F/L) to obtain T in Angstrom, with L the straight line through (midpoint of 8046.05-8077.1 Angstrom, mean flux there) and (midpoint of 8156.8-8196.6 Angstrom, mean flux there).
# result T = 1.54 Angstrom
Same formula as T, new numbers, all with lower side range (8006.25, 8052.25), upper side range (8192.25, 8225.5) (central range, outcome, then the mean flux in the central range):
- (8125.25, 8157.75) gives 0.5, 2.54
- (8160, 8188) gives -1.1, 2.65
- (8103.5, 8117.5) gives -0.7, 2.74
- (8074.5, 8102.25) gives 1.5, 2.48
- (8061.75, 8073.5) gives 0.2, 2.59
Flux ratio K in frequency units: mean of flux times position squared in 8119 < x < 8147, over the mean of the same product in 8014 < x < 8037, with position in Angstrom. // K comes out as 0.96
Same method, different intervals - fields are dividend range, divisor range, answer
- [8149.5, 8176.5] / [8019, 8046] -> 0.97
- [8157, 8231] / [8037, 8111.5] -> 1.03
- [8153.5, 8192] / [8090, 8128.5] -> 1.01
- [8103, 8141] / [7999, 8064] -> 1.02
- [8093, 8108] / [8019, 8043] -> 0.91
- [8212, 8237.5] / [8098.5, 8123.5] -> 0.99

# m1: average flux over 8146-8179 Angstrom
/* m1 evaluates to 2.59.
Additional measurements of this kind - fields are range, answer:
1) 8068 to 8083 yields 2.57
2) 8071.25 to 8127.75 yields 2.59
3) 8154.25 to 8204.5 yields 2.57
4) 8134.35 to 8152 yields 2.54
